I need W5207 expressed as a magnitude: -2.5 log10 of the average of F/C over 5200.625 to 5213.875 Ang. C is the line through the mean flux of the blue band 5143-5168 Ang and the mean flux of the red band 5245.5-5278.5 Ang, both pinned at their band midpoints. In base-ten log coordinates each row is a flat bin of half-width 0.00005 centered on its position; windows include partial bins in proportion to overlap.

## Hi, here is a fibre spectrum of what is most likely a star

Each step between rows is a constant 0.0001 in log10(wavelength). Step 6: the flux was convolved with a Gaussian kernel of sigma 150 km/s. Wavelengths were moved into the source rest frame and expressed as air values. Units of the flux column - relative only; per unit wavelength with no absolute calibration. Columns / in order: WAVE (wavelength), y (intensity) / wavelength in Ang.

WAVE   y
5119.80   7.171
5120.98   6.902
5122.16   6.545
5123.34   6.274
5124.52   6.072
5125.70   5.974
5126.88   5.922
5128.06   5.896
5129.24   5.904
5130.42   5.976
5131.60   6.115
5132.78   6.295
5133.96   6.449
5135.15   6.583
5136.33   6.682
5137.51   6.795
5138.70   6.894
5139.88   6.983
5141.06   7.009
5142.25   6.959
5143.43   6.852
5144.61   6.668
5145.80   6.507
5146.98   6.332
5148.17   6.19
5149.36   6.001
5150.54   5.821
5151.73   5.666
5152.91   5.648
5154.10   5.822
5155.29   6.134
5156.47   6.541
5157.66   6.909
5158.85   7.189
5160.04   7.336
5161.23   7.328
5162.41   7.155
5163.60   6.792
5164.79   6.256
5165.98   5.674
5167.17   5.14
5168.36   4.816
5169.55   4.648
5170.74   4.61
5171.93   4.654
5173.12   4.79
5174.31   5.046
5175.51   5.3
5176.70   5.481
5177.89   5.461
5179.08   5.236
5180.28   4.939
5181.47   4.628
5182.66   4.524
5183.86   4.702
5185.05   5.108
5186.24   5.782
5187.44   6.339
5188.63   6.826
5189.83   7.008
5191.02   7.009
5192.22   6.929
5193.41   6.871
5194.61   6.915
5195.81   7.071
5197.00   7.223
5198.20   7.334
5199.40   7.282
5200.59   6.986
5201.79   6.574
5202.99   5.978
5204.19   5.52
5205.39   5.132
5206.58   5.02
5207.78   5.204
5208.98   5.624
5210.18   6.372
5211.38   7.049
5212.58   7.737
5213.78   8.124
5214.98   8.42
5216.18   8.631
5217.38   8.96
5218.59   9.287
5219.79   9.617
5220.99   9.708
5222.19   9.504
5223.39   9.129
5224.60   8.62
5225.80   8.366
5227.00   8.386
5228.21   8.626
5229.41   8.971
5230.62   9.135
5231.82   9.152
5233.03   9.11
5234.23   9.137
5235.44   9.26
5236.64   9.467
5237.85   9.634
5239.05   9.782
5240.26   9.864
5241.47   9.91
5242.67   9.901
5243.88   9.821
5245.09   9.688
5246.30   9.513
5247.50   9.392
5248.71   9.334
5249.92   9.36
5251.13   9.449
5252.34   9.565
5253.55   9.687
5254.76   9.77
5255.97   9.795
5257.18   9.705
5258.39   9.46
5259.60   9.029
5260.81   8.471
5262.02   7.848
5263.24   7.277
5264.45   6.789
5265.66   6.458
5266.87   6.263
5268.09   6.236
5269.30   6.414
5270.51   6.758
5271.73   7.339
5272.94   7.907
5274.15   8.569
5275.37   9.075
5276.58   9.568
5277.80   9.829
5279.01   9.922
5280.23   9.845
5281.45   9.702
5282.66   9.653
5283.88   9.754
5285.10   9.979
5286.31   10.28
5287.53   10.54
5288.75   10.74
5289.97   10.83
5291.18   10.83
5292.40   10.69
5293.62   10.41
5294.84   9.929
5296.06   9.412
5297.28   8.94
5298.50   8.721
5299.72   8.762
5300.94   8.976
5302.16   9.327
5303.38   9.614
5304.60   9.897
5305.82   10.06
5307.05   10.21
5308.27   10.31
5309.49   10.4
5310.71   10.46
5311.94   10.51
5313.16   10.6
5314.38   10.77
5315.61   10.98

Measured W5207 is 0.197 mag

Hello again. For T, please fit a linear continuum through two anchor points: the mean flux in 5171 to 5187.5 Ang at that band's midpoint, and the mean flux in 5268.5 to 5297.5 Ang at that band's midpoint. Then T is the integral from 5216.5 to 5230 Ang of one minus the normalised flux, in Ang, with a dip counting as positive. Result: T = -4.1 Ang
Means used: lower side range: 5.09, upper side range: 9.44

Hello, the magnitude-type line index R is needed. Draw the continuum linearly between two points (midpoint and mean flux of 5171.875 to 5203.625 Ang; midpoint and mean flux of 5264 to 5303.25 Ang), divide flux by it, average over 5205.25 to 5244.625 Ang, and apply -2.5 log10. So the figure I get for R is -0.18 mag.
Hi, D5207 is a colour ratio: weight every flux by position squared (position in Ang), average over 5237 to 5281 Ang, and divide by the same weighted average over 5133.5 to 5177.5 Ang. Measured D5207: 1.49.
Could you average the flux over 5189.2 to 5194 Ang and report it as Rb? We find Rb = 6.96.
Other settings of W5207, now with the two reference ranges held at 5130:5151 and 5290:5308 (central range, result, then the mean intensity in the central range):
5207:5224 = 0.000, 8.06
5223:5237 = -0.074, 8.93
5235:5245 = -0.139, 9.71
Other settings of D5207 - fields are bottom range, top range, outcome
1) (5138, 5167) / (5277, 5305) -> 1.60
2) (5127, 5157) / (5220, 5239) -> 1.49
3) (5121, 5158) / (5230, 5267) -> 1.50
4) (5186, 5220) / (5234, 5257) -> 1.40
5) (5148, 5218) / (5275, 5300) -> 1.66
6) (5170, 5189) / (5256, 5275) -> 1.54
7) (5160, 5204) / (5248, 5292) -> 1.55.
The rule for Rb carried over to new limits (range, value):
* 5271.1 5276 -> 8.23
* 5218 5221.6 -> 9.55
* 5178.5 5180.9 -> 5.07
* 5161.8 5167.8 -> 6.21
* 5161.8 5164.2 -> 6.99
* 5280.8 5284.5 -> 9.69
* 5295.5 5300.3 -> 8.95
